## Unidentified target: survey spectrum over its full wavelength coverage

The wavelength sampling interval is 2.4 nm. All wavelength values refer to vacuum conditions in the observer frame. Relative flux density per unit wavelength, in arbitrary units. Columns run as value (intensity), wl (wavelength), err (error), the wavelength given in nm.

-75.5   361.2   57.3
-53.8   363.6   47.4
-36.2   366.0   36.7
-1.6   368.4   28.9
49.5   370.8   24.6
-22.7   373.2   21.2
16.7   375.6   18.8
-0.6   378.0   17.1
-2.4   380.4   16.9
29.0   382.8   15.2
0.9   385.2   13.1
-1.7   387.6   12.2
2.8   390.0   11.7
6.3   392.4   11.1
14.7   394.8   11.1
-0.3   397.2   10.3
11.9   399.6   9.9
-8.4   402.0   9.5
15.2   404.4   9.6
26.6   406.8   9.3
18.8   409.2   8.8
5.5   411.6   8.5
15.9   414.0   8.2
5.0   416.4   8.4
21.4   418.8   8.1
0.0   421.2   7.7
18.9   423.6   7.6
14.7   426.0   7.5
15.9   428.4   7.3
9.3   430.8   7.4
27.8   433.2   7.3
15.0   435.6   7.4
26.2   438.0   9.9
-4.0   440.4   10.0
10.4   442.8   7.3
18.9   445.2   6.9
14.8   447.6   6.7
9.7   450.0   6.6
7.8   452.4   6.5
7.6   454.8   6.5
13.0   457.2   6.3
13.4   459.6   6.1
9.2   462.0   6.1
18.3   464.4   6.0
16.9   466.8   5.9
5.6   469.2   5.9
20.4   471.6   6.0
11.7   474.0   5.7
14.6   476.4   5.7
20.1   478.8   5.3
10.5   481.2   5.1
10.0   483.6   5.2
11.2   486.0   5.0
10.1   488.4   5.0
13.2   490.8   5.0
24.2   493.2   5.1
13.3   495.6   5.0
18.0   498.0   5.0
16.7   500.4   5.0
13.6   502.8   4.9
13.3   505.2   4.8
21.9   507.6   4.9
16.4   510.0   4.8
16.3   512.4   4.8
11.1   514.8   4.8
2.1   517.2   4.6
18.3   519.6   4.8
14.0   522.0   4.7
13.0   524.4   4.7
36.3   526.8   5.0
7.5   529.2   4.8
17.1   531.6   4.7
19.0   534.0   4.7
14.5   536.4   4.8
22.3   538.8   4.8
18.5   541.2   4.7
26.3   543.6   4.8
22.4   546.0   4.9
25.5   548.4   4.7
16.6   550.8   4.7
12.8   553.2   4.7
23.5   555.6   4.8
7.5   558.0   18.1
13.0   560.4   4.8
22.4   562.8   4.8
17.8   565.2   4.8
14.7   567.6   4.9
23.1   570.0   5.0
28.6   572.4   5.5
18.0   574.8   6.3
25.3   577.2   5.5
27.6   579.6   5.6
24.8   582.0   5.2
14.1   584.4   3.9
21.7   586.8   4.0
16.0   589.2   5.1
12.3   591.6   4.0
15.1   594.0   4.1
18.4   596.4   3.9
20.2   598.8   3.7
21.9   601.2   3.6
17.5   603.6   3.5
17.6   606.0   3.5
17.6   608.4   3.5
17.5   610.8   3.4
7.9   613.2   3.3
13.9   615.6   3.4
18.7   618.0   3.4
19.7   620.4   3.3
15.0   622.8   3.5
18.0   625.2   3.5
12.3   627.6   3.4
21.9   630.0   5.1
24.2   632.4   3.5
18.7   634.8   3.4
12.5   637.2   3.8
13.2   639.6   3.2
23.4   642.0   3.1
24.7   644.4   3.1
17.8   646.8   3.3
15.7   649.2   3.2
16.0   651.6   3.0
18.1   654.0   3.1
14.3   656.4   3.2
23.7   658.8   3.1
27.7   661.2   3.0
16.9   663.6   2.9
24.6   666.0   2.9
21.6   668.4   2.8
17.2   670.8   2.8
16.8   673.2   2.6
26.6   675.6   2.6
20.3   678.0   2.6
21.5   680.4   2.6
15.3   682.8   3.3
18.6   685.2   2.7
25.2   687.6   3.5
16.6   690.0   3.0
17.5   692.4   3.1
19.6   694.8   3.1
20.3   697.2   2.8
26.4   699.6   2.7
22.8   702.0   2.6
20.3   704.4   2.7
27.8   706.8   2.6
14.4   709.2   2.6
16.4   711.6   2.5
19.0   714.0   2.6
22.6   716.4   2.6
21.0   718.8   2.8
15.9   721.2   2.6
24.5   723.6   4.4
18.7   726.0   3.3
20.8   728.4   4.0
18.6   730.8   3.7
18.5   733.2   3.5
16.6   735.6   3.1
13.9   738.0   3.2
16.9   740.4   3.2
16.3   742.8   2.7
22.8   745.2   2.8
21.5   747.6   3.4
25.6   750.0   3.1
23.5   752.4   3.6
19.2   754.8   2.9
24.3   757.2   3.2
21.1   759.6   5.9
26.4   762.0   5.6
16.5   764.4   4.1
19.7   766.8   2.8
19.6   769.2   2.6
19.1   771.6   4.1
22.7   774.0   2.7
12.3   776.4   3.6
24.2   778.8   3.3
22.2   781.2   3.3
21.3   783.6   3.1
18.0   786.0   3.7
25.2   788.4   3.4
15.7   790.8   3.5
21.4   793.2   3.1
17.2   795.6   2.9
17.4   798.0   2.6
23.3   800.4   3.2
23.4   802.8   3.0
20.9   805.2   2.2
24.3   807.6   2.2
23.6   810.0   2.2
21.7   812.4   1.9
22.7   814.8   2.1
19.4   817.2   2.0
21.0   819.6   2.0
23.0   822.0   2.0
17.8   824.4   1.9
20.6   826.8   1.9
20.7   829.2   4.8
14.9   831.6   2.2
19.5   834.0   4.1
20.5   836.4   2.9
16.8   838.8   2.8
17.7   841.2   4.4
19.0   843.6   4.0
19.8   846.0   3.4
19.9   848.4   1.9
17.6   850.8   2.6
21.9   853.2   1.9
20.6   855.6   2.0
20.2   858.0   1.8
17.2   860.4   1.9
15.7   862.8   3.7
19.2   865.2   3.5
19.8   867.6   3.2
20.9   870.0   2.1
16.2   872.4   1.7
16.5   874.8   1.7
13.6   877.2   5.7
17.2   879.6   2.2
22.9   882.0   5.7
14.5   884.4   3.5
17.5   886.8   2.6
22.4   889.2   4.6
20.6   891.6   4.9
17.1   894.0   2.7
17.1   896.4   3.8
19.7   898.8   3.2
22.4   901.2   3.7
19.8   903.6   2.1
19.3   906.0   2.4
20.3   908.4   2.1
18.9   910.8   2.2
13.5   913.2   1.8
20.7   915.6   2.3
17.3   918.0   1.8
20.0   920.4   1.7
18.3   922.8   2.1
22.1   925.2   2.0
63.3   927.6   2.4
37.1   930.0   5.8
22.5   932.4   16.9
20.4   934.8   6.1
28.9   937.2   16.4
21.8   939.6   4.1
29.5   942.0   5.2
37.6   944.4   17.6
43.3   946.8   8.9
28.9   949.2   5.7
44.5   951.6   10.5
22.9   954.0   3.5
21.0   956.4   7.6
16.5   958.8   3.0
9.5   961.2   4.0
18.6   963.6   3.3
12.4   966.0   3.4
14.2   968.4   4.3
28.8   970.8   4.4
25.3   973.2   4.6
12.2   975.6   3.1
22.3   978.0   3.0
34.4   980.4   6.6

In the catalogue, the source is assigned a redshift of 0.412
